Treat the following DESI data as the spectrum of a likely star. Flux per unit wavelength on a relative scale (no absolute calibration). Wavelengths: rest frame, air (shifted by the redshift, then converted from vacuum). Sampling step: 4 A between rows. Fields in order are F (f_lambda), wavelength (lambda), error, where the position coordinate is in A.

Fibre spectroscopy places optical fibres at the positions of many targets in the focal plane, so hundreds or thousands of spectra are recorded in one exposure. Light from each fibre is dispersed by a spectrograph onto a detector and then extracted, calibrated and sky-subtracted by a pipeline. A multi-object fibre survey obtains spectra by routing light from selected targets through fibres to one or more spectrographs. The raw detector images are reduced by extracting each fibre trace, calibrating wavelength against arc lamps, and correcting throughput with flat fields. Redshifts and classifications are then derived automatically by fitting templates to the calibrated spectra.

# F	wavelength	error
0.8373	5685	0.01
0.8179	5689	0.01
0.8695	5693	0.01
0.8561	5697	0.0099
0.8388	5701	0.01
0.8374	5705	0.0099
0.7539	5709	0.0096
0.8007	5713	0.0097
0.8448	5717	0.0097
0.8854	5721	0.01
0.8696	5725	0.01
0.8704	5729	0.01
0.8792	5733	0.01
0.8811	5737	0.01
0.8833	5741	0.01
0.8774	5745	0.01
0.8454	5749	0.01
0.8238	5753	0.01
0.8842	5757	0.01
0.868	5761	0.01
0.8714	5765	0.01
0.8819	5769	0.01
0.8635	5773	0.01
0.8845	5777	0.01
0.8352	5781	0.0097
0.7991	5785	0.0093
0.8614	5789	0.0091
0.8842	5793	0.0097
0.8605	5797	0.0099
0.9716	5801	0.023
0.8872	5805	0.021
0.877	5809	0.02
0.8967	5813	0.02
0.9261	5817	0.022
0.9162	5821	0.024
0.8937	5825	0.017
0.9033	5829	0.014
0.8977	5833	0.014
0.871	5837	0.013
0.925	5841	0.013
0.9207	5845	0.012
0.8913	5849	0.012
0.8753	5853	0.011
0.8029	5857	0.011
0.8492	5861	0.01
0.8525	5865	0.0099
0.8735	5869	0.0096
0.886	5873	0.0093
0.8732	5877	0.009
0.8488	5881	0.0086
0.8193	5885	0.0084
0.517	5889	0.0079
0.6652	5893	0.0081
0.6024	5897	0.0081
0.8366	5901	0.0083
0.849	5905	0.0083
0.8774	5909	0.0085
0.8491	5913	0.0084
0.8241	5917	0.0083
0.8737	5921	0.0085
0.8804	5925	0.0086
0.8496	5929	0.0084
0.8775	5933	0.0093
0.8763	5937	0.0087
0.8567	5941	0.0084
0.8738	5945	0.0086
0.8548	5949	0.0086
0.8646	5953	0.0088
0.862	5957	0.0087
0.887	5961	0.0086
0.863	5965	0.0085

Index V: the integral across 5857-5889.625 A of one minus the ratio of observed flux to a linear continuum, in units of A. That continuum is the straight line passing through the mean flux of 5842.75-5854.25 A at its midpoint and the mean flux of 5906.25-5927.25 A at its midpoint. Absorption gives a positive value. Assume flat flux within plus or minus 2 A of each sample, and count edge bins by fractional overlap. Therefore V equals 2.1 A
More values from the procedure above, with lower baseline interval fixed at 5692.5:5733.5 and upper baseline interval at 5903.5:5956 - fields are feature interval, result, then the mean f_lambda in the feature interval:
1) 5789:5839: -2.6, 0.897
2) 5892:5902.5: 2.0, 0.698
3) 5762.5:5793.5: -0.4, 0.859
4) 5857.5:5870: 0.1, 0.851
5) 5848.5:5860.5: 0.1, 0.851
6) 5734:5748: -0.5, 0.878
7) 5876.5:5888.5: 0.8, 0.803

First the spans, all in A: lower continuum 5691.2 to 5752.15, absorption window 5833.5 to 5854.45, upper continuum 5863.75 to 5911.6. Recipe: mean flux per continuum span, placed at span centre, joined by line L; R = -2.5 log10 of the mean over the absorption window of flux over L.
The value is -0.11 mag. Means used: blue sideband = 0.852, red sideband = 0.792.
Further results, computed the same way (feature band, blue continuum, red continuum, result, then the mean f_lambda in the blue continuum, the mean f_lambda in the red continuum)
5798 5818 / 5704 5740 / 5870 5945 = -0.09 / 0.848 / 0.817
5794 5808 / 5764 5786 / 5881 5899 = -0.11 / 0.858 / 0.673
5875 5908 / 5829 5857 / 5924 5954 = 0.16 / 0.891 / 0.866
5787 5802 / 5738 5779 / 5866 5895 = -0.06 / 0.869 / 0.786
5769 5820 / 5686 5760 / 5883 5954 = -0.05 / 0.851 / 0.813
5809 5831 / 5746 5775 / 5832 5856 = -0.02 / 0.863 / 0.893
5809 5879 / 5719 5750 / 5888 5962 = -0.05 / 0.875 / 0.823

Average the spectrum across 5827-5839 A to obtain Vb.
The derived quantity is 0.891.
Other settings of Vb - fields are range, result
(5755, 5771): 0.876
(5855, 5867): 0.835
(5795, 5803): 0.916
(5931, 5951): 0.868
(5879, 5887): 0.834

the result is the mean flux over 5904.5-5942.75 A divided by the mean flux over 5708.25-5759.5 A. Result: 1.01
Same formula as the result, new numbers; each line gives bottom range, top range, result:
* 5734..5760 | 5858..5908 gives 0.91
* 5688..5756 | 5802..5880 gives 1.04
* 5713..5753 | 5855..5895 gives 0.92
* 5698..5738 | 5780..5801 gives 1.02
